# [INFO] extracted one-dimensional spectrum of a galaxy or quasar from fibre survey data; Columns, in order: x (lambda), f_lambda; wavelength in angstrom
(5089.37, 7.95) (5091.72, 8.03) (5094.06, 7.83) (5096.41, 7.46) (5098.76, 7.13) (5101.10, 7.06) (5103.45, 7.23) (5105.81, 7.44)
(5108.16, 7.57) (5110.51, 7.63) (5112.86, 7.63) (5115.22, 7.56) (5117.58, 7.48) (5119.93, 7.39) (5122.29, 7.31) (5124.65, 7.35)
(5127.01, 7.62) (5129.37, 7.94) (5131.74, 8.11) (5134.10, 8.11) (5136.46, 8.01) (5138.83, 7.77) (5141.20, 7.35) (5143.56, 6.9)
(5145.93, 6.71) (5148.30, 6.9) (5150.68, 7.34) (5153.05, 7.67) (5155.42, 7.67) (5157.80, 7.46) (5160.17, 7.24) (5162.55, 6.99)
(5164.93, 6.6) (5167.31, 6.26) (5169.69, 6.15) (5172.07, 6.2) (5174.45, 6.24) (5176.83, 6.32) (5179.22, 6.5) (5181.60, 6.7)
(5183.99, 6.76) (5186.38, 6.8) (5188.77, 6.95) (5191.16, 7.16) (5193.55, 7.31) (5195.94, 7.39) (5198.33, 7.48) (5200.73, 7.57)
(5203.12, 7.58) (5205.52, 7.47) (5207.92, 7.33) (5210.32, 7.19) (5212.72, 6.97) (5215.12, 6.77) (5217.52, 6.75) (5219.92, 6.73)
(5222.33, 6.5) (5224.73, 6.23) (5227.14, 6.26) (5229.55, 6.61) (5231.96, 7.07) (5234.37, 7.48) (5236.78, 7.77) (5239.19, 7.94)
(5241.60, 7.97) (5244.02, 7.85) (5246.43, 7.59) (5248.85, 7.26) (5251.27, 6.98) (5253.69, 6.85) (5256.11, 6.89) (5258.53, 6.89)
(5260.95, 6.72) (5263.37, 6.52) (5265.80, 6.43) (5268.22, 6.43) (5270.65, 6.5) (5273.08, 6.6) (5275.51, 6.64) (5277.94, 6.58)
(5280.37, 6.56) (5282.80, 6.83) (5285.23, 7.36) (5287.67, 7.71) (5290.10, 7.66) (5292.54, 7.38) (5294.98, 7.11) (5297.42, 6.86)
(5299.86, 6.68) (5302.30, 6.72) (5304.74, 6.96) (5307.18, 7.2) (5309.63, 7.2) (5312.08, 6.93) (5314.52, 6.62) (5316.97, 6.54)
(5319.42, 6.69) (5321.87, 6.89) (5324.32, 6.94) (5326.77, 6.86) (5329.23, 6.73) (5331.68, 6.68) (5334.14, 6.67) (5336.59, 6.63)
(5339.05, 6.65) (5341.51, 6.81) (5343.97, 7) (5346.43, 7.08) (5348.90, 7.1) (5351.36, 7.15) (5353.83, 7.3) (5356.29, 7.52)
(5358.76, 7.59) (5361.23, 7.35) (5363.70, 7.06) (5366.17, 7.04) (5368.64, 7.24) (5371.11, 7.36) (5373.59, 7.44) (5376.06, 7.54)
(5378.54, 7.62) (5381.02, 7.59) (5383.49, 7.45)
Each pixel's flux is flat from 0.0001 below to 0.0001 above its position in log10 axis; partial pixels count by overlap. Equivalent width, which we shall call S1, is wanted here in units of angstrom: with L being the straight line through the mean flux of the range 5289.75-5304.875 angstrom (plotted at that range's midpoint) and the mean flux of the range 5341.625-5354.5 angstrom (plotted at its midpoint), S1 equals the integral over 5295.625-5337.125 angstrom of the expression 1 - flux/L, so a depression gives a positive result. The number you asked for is 1.3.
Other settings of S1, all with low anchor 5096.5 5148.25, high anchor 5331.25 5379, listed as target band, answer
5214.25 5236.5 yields 1.7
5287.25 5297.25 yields -0.2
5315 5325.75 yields 0.7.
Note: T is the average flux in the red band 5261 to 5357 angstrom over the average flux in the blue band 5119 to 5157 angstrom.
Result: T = 0.92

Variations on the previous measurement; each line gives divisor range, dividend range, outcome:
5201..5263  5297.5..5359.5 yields 0.97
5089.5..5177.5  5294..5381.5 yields 0.96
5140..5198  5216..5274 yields 1.01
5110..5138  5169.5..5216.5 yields 0.91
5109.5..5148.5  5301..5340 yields 0.90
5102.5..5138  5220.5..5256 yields 0.94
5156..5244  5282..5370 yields 1.01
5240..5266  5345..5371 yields 1.02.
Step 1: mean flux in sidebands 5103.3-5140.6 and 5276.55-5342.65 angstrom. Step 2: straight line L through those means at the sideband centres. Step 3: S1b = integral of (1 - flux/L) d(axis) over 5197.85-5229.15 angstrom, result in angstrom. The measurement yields 1.4 angstrom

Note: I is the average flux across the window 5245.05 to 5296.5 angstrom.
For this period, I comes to 6.93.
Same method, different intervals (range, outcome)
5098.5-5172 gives 7.33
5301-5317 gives 6.91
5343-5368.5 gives 7.22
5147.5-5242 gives 7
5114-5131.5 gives 7.55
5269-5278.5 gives 6.57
